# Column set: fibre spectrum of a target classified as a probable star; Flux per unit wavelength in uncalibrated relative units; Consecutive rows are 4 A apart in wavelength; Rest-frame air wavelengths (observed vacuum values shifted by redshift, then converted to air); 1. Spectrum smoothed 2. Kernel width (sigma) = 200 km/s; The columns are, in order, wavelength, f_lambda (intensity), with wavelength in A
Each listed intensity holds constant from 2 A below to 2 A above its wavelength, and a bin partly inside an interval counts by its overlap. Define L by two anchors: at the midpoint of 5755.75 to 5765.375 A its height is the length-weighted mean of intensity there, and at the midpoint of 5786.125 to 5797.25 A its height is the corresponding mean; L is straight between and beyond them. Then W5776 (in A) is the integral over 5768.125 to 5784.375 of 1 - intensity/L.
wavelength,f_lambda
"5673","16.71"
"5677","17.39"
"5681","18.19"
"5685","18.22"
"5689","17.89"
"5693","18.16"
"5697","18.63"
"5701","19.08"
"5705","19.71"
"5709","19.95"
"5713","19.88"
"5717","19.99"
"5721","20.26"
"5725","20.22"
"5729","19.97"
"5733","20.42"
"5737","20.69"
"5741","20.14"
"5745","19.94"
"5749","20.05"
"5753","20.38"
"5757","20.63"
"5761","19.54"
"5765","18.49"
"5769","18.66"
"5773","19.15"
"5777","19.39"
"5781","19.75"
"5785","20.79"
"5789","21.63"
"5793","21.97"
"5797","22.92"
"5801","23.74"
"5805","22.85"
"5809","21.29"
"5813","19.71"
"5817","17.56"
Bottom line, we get 1.1 A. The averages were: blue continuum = 19.6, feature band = 19.4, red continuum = 21.9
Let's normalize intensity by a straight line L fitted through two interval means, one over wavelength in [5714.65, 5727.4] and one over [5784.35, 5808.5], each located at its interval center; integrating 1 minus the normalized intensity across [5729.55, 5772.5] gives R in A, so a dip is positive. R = 2.31 A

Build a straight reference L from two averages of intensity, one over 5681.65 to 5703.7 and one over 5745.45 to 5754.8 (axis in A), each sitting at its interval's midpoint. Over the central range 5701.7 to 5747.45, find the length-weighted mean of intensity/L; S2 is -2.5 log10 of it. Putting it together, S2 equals -0.038 mag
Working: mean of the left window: 18.4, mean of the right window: 20.2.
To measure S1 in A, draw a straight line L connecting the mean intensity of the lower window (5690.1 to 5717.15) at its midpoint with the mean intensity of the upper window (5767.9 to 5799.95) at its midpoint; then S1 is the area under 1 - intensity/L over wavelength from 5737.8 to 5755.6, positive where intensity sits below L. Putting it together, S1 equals -0.1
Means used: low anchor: 19.3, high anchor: 20.7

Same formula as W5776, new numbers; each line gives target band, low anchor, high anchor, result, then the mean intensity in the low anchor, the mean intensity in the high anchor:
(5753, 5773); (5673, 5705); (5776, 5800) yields 1.0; 18.2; 21.3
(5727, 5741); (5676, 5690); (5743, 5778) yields -1.0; 18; 19.6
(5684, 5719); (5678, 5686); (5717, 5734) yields -0.1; 18.1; 20.2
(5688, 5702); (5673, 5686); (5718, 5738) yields 0.1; 17.7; 20.3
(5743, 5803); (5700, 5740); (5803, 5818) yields -0.4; 20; 20.5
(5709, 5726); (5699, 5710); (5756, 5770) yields -0.5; 19.5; 19.3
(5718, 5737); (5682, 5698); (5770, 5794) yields -1.2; 18.2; 20.3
